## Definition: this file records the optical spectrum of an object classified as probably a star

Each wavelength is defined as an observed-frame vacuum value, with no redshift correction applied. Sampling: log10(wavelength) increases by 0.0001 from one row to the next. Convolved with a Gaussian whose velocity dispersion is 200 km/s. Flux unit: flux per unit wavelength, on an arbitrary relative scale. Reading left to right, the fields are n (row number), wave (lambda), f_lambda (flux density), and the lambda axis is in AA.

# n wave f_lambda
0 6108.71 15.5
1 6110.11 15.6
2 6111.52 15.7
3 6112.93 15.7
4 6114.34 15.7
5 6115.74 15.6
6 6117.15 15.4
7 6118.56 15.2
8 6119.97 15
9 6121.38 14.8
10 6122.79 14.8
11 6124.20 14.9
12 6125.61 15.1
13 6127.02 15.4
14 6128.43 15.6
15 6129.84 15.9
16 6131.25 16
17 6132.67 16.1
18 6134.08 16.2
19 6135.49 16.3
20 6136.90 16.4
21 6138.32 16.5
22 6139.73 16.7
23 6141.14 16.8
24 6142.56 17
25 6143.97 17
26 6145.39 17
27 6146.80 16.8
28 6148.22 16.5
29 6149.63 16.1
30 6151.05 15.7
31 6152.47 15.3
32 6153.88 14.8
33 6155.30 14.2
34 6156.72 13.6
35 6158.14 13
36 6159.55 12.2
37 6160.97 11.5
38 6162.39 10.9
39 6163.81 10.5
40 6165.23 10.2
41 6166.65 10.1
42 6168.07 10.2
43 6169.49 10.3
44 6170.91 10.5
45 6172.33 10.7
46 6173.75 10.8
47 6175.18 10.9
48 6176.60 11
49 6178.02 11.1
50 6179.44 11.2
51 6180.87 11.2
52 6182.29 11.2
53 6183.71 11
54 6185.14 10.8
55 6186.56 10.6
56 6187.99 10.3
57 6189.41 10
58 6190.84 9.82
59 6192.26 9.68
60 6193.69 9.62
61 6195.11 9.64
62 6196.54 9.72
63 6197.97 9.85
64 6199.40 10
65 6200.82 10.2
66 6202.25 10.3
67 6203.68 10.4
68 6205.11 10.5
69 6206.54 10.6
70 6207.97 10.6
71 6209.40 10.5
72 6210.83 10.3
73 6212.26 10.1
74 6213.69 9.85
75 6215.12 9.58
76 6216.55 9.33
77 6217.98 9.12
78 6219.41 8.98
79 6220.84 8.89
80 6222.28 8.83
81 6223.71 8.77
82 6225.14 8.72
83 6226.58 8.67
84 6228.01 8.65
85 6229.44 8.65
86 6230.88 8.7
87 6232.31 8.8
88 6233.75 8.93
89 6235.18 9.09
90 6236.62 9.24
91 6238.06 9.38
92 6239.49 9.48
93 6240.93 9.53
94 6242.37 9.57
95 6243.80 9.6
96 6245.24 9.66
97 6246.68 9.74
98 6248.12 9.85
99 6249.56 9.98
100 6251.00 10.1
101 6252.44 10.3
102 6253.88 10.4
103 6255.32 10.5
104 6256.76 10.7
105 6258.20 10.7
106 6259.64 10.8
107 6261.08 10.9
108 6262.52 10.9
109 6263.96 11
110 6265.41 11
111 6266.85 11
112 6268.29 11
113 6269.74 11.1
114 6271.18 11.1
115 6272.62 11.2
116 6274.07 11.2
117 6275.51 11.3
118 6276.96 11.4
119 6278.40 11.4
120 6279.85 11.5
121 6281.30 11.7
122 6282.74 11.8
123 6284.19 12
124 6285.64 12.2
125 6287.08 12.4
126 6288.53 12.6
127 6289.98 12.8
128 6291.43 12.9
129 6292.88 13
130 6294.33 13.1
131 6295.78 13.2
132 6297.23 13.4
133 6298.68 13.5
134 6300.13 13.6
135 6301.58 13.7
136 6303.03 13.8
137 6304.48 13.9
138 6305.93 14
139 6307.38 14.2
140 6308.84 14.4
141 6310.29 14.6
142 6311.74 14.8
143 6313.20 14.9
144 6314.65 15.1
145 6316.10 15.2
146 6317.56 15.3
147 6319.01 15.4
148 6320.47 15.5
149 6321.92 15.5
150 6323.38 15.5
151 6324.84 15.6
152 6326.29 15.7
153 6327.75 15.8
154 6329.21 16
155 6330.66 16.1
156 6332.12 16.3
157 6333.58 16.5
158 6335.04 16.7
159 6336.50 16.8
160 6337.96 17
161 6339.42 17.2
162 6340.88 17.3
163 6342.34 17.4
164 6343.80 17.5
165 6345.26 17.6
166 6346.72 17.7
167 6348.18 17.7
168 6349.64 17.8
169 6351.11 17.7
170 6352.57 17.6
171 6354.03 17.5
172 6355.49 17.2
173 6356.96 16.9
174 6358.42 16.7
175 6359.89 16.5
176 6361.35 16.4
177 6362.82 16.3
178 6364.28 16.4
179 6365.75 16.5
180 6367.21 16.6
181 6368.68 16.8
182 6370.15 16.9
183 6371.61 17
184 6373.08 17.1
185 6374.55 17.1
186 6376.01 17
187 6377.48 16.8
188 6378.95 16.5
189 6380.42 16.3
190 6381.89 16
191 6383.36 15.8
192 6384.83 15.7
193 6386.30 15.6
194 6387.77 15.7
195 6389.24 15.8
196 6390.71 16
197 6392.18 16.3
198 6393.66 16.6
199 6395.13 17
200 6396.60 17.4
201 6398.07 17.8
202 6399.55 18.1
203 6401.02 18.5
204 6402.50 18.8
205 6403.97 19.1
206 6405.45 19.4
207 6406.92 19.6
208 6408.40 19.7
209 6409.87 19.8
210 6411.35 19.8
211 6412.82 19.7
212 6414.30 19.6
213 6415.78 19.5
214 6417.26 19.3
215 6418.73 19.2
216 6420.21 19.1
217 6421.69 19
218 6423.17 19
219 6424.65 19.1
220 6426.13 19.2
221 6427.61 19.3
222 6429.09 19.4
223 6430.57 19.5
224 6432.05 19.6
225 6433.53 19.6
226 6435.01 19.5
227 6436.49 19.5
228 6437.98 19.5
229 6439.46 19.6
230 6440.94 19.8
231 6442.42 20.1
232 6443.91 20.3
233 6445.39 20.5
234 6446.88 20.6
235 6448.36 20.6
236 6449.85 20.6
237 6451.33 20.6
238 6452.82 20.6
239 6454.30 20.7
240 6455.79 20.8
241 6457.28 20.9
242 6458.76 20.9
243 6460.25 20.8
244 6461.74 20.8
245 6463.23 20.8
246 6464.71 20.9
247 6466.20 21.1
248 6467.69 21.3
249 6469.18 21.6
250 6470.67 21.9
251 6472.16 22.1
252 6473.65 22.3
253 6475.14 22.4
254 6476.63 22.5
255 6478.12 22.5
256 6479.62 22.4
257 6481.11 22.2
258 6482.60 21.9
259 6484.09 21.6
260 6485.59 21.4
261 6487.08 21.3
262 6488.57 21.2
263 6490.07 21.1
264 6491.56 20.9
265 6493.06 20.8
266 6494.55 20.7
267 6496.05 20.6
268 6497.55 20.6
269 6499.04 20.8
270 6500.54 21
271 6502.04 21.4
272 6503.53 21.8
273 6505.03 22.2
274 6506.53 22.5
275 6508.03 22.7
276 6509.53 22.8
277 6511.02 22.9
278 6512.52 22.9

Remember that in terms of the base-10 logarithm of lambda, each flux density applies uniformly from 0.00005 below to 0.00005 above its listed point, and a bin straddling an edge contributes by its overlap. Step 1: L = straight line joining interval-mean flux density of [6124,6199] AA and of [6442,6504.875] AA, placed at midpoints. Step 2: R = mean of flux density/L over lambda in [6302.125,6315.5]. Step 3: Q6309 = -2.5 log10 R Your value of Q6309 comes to 0.17 mag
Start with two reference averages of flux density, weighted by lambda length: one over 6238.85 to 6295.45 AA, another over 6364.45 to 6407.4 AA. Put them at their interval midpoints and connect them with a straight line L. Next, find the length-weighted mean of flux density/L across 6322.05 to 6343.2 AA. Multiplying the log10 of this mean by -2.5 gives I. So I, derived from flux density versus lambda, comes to -0.145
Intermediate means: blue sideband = 11.1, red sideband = 17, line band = 16.4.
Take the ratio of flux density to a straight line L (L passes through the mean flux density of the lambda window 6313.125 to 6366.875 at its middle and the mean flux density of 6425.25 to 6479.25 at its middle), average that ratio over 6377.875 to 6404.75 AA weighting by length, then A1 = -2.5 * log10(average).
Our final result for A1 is 0.10 mag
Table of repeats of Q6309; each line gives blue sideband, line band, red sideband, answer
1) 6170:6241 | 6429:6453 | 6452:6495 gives 0.000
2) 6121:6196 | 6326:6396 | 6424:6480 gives 0.099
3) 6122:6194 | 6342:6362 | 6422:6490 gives 0.050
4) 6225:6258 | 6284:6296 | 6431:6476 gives -0.054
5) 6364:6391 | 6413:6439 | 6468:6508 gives -0.038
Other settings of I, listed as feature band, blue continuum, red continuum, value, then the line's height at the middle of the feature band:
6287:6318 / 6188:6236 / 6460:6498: -0.02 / 13.6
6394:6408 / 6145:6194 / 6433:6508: 0.03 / 19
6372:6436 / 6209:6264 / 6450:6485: 0.01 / 18.2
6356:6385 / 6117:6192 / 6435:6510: 0.13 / 18.7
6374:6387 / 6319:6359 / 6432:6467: 0.11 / 18.1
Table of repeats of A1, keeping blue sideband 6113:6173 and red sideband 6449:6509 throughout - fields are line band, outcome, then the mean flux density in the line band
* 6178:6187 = 0.36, 11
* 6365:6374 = 0.14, 16.8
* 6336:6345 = 0.08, 17.2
